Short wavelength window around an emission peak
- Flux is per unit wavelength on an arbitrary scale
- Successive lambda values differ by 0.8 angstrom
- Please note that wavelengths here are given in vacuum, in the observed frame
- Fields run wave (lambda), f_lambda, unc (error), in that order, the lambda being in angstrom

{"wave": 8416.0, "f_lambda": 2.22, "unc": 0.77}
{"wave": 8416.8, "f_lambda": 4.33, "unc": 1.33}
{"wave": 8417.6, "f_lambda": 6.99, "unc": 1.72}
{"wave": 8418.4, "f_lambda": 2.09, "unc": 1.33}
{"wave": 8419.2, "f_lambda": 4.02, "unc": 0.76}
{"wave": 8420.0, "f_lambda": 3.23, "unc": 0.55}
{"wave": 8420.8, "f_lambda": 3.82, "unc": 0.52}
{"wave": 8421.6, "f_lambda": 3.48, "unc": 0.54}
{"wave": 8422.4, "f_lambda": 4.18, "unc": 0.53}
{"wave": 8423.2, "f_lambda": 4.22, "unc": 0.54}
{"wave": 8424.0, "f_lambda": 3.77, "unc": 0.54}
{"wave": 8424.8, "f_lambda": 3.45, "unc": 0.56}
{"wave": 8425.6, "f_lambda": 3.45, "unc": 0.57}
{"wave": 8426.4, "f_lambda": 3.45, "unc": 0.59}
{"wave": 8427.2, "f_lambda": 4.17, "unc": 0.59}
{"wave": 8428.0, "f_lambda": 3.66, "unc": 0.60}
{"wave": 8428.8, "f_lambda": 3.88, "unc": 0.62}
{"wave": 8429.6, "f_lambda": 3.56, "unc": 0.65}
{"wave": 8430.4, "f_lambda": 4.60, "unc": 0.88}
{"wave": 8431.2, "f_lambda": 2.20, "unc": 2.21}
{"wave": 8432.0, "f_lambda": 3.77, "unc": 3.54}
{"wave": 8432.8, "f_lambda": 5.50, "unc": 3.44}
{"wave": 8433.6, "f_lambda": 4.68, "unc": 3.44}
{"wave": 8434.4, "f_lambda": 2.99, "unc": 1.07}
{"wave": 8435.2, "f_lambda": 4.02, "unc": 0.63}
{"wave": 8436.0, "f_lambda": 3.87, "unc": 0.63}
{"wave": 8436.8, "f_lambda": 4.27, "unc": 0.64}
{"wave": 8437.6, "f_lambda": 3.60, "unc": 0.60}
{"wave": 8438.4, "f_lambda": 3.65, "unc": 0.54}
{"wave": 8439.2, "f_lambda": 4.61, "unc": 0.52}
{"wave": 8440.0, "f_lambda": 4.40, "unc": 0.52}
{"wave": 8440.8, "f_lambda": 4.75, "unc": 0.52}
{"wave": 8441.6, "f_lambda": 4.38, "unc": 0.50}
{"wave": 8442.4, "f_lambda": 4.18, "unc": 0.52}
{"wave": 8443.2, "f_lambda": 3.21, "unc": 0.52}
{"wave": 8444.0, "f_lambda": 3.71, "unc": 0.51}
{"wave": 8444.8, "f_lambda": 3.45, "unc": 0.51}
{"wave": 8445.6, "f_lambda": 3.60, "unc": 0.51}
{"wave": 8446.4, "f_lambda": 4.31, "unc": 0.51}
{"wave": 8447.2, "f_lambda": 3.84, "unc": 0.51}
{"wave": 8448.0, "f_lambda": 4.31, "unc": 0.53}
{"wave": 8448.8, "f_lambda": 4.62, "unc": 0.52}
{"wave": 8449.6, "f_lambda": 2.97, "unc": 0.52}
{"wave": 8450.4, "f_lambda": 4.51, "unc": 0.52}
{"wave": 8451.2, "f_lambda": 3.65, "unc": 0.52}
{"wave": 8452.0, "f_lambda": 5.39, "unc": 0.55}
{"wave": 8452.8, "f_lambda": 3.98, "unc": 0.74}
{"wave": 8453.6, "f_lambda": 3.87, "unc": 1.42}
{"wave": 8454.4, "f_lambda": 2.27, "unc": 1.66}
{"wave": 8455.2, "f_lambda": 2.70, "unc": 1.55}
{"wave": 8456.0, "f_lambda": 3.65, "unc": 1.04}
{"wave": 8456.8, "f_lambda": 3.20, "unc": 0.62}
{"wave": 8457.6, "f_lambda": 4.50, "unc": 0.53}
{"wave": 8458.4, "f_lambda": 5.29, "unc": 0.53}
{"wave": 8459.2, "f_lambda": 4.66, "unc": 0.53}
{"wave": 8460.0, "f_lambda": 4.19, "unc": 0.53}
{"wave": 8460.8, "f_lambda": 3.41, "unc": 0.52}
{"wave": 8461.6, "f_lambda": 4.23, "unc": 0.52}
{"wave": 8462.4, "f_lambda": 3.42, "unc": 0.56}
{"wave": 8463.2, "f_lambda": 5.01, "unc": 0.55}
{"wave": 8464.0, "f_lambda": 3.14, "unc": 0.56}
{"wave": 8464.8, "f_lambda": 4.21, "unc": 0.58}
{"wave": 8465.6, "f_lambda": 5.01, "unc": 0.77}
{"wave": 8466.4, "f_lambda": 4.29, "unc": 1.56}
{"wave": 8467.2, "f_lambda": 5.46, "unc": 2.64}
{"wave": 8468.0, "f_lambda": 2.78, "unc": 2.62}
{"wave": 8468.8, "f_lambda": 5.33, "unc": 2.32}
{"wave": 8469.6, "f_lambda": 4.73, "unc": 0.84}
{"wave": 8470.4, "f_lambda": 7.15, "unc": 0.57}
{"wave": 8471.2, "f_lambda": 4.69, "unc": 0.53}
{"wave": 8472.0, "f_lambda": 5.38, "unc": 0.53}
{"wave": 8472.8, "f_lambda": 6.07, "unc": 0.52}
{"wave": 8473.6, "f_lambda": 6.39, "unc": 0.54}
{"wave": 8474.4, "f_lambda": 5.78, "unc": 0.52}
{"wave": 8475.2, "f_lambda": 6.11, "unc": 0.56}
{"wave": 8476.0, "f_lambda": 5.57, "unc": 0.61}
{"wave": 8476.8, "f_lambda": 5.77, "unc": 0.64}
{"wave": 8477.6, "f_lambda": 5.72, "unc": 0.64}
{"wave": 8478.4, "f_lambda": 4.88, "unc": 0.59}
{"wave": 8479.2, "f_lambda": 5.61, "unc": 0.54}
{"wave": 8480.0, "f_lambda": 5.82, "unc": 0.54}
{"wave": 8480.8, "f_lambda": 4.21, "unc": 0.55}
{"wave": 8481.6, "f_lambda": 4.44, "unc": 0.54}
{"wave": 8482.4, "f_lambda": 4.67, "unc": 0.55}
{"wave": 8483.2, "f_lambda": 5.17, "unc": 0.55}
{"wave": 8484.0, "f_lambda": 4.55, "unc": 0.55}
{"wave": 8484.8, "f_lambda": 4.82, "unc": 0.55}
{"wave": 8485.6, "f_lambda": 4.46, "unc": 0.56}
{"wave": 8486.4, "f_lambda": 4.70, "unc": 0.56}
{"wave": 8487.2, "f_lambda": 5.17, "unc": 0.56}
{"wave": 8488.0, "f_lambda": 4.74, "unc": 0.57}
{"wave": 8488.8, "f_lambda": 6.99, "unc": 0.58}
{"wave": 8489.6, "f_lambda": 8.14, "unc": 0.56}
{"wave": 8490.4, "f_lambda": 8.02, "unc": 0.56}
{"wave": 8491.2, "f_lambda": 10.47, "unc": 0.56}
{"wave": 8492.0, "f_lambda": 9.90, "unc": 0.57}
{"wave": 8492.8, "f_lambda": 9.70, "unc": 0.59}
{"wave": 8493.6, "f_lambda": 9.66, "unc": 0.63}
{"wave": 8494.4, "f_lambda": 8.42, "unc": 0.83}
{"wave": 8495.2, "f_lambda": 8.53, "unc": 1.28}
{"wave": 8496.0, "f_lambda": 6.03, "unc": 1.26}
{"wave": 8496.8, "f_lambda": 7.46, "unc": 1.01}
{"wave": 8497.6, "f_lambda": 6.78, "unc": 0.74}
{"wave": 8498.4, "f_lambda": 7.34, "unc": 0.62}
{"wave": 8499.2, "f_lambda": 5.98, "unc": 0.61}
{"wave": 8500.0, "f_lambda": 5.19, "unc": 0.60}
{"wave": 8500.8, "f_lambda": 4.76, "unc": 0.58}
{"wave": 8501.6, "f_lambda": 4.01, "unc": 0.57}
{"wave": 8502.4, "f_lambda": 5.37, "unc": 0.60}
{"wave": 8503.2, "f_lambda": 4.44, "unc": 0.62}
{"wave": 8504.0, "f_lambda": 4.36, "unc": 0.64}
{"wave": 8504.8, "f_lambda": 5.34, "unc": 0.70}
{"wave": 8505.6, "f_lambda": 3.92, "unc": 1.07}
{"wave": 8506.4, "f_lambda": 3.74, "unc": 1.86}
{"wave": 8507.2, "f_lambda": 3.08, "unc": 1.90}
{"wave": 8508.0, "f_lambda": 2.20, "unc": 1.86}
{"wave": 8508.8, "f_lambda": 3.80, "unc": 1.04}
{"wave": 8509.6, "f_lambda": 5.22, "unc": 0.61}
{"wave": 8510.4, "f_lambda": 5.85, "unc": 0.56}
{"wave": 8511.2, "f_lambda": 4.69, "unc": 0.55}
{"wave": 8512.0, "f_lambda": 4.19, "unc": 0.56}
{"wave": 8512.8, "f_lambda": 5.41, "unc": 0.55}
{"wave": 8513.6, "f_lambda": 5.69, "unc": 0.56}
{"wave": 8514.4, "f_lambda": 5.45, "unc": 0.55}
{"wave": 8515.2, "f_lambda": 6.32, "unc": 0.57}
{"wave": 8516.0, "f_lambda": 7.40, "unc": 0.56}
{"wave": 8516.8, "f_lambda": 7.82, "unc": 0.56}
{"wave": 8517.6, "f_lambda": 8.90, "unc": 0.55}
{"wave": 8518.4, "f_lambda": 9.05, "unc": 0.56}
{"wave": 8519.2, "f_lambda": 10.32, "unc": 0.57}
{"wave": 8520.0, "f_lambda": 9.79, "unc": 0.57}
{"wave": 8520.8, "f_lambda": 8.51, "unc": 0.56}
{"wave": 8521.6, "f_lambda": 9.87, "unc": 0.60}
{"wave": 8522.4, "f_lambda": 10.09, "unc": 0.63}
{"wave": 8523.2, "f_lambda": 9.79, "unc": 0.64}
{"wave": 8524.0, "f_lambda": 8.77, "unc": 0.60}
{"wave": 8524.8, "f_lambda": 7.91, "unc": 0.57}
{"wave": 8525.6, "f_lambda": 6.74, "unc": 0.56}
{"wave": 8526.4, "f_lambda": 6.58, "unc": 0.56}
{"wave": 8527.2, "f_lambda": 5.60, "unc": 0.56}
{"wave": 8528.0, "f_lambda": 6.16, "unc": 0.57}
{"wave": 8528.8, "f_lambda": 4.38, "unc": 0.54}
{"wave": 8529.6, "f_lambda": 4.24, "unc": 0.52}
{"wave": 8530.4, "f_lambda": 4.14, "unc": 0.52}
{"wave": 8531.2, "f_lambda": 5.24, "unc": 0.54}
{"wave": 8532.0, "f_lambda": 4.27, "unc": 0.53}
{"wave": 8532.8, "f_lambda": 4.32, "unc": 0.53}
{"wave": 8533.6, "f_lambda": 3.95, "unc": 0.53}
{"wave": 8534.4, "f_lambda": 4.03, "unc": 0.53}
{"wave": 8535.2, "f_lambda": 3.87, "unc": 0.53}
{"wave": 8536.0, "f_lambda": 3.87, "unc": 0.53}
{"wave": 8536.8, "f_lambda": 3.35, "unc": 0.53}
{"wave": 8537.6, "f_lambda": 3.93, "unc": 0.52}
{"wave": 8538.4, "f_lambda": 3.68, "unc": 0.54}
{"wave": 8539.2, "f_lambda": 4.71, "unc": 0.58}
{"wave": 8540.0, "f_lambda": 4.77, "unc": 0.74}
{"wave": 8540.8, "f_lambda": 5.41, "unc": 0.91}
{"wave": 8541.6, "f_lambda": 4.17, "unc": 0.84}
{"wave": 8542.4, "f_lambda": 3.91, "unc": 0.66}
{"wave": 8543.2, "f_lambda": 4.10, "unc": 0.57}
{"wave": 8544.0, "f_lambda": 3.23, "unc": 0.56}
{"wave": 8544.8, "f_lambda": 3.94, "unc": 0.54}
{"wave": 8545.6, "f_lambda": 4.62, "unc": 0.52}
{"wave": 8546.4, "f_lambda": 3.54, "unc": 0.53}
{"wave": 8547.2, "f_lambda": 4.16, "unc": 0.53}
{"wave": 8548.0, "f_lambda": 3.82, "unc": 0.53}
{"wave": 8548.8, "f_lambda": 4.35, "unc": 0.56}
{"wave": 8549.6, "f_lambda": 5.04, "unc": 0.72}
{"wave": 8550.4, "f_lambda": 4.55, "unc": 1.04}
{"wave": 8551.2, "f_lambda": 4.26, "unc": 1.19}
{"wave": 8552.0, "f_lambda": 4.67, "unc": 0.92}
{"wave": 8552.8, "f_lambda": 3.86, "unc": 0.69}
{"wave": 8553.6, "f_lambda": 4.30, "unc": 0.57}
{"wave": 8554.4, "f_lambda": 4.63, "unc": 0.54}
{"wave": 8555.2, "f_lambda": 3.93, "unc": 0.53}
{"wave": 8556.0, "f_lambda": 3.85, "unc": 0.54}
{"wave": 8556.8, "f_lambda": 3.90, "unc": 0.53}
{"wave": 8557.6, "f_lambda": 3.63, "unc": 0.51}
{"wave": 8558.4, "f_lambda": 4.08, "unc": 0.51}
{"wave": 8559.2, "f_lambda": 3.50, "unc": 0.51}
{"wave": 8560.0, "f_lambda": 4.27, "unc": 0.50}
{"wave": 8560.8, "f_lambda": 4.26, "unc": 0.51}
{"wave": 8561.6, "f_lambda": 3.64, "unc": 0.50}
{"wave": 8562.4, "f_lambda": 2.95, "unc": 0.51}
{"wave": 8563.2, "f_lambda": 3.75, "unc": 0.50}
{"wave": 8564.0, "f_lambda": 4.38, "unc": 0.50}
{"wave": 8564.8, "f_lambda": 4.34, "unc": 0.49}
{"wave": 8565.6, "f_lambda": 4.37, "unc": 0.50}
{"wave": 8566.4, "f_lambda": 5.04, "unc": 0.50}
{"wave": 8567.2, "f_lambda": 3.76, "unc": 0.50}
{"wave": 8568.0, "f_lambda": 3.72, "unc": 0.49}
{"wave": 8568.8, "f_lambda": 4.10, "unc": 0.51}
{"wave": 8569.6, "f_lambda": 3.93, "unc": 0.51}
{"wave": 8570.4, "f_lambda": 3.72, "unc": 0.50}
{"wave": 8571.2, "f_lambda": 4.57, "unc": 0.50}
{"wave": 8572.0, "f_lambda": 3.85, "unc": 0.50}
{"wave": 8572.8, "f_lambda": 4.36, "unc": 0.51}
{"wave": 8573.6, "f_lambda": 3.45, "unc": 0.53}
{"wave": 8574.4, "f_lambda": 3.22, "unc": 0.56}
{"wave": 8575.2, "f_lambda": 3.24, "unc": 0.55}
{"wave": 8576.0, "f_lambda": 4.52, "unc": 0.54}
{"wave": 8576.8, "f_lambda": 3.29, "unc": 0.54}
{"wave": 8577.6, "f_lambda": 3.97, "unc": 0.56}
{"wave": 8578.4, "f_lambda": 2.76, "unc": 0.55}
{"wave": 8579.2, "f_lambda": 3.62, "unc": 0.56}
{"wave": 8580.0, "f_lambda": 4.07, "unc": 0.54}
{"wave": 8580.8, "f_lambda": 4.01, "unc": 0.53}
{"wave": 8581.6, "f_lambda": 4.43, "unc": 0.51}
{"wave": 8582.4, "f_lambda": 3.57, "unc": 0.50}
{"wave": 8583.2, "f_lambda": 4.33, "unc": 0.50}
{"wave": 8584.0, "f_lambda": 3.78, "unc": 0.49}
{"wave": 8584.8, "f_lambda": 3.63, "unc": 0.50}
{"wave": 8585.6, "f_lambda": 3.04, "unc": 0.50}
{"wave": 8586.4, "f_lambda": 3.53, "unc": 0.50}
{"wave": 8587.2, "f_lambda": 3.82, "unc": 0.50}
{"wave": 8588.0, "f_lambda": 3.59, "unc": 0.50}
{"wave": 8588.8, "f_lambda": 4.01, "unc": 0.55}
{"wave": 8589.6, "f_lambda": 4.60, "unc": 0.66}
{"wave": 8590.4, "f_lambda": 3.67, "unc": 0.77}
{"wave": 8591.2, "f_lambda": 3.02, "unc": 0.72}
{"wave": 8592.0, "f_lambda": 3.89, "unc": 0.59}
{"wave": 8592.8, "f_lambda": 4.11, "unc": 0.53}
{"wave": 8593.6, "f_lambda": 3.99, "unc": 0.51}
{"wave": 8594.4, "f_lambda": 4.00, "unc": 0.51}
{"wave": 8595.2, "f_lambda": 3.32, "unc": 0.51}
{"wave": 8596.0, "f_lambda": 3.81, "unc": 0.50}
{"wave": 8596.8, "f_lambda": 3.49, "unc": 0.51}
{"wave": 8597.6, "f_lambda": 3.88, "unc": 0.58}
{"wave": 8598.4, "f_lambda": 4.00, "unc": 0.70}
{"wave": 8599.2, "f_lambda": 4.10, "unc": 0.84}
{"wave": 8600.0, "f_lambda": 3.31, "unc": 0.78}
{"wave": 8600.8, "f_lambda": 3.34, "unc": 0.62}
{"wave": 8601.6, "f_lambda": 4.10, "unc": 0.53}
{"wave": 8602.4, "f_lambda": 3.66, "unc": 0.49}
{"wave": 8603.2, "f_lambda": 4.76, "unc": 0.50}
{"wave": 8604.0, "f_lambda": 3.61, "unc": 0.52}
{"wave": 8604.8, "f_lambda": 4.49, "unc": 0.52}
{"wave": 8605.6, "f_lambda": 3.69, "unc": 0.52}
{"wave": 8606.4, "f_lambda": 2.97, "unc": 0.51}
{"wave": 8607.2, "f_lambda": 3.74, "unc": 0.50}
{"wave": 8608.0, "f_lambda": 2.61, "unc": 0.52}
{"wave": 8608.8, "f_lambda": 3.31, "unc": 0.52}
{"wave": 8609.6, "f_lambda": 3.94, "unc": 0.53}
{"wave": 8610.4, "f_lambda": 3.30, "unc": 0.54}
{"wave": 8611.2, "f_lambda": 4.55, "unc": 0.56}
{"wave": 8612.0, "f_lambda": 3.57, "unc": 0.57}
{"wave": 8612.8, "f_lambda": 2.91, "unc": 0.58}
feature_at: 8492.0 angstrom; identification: Halpha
